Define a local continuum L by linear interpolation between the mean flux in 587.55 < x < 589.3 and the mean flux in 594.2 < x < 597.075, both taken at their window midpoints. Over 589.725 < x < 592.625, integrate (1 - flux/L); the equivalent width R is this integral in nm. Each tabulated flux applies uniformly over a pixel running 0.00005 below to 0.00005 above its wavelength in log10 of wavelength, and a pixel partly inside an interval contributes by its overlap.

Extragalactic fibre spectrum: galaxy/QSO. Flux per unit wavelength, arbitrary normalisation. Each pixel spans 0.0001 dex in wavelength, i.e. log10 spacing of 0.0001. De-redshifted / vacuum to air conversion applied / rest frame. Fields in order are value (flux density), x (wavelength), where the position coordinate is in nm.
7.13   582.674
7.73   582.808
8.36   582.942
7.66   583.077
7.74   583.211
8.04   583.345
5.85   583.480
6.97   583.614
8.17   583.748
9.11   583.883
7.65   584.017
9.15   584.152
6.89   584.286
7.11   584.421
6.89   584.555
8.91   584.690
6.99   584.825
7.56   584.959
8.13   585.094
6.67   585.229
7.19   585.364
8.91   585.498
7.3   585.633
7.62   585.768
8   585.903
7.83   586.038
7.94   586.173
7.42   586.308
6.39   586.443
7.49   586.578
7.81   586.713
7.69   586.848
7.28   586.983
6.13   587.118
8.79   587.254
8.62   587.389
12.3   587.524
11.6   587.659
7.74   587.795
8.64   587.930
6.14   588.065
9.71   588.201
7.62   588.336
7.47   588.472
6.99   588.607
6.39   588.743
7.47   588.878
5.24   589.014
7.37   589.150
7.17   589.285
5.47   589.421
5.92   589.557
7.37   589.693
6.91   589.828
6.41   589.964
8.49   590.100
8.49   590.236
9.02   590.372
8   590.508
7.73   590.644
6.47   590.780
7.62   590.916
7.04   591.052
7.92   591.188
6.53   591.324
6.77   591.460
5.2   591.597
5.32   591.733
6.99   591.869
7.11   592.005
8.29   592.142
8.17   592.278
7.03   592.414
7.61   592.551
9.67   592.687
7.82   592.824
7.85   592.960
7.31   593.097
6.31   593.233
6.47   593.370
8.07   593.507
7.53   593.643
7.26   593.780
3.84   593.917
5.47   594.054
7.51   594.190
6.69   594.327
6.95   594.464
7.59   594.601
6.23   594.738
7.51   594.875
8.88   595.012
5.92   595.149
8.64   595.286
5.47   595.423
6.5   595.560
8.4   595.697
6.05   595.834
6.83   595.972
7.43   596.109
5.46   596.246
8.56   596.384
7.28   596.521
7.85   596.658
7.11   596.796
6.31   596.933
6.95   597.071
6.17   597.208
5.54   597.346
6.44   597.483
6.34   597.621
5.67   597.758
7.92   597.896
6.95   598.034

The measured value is 0.09 nm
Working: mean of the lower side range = 7.78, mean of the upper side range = 7.09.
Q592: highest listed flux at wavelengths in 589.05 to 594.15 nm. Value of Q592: 9.67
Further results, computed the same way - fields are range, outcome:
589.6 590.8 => 9.02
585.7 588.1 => 12.3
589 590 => 7.37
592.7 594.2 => 8.07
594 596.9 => 8.88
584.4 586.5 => 8.91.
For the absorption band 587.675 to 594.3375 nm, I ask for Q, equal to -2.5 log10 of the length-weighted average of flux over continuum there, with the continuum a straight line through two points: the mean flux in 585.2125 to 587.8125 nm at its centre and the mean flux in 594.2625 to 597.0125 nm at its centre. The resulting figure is 0.054 mag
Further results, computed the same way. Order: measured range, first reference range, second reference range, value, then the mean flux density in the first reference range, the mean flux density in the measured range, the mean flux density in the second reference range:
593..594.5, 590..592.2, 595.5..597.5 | 0.063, 7.29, 6.69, 6.87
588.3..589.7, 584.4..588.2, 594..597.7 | 0.140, 7.94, 6.72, 6.89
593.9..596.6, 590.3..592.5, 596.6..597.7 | -0.024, 7.21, 6.92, 6.57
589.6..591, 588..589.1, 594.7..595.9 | -0.073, 7.13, 7.61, 7.09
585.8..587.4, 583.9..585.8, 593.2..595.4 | -0.006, 7.68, 7.58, 6.91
